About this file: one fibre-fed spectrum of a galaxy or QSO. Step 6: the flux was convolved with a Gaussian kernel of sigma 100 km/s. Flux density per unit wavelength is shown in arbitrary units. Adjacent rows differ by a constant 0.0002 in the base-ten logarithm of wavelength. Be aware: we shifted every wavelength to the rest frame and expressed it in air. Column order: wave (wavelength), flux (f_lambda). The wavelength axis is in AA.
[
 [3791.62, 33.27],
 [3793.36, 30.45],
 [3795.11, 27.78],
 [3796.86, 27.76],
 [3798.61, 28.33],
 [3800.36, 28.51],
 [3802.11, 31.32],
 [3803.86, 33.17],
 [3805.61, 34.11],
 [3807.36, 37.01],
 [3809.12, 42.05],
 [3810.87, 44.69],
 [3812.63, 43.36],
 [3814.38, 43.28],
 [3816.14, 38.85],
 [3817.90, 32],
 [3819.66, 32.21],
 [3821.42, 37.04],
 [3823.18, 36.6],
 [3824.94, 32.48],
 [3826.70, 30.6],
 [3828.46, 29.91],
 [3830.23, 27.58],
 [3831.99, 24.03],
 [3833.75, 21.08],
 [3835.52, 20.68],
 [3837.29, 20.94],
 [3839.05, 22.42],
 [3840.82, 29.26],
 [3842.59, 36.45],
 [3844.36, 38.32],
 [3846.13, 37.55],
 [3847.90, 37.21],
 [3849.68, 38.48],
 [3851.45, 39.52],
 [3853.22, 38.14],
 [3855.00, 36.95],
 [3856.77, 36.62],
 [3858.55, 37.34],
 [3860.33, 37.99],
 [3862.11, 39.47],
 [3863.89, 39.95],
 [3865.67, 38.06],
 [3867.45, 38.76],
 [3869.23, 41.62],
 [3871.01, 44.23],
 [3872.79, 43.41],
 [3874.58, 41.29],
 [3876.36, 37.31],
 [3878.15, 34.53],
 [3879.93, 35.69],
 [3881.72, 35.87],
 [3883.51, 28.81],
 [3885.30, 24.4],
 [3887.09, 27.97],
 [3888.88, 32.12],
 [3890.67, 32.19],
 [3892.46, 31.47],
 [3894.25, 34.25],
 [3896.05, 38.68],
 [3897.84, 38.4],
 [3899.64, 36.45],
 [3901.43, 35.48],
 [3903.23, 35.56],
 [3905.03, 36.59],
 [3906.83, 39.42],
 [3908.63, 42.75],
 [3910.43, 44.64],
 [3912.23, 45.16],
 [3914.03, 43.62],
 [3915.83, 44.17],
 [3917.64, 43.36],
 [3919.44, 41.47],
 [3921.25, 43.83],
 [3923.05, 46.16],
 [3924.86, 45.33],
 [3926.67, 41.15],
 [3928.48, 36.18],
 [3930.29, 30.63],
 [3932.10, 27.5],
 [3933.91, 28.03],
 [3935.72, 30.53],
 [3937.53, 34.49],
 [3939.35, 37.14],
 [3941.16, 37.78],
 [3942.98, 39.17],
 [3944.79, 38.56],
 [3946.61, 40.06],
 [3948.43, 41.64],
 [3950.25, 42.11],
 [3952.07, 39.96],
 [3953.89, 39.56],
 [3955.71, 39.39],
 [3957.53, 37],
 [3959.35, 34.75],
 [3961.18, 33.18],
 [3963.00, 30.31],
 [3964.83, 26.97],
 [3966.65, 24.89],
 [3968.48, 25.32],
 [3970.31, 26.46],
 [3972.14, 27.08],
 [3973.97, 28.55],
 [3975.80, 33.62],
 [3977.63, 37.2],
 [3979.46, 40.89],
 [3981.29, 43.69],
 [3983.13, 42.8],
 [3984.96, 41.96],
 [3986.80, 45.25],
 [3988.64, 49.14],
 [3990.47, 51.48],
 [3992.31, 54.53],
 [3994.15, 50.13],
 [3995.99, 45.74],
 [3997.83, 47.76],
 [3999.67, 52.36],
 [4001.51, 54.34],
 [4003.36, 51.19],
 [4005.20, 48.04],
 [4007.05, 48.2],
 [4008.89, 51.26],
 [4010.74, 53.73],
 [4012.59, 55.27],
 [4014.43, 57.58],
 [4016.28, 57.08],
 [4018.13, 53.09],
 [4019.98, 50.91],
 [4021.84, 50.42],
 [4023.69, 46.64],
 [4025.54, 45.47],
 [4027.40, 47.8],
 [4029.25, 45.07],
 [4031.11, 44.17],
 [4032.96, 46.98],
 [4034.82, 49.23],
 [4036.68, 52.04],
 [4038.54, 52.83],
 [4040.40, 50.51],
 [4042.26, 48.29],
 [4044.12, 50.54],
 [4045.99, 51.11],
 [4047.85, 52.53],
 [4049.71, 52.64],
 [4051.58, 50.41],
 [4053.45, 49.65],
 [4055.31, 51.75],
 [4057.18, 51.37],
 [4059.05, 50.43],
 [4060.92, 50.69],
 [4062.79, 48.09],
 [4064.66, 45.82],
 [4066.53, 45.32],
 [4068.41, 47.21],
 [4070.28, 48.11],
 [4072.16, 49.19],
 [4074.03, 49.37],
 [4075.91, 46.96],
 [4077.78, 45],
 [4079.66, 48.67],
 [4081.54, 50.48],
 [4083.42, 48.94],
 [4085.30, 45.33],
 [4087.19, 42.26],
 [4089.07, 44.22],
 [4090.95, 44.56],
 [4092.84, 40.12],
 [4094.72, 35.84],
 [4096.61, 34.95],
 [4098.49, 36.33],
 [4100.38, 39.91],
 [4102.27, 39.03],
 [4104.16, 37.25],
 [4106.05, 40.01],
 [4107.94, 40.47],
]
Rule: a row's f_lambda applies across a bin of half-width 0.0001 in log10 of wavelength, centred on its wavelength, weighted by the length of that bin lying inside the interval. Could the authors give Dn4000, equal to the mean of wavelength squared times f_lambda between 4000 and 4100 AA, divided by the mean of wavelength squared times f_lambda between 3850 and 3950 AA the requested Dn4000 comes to 1.38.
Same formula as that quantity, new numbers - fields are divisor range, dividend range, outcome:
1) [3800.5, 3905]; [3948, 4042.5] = 1.36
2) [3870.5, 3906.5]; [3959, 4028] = 1.32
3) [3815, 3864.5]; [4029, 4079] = 1.65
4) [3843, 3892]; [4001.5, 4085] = 1.48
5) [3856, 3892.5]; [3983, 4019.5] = 1.49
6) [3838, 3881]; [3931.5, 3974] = 0.95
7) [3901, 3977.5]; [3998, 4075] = 1.44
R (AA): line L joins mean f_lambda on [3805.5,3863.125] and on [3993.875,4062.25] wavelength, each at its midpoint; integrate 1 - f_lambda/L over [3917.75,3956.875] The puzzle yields 4.26 AA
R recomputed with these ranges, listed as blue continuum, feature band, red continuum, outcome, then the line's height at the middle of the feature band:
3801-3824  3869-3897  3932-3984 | 0.81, 36.1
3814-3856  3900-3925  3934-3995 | -4.35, 35.5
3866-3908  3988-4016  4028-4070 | -3.73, 45.5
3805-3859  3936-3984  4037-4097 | 7.02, 41.5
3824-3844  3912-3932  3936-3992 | -4.33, 33.9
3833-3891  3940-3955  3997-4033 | 1.28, 43.5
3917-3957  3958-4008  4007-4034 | 5.16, 44.9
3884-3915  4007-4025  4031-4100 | -3.45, 44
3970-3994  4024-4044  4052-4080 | -1.16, 45.6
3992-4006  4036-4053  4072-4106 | -1.64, 46.6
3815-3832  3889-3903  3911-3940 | 0.72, 37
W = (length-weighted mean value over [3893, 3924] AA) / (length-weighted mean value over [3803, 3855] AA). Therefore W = 1.20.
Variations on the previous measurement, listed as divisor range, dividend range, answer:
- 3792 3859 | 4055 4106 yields 1.35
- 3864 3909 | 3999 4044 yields 1.40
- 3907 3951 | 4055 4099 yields 1.17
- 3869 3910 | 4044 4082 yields 1.37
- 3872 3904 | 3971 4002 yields 1.26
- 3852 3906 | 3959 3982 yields 0.87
